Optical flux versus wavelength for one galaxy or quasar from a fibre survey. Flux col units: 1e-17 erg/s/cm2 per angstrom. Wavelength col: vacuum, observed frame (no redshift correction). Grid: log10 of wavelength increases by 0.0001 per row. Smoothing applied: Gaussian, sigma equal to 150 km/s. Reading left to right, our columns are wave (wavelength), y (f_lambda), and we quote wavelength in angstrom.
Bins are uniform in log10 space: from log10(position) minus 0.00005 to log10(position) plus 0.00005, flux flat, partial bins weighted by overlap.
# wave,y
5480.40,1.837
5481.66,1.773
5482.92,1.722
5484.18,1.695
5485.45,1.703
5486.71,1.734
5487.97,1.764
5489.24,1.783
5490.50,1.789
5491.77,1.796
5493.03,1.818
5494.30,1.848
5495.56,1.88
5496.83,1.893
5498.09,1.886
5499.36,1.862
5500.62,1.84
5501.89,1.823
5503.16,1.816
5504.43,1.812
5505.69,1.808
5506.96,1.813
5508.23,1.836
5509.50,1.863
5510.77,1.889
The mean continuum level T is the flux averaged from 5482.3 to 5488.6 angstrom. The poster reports 1.72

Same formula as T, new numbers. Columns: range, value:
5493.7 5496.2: 1.86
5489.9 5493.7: 1.8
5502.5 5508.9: 1.82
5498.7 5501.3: 1.85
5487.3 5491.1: 1.78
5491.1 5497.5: 1.85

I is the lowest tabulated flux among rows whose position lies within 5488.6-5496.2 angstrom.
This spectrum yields 1.783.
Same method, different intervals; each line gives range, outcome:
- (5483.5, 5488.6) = 1.695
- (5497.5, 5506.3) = 1.808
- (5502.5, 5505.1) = 1.812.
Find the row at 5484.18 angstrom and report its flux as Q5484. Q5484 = 1.695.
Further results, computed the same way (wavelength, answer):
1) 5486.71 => 1.734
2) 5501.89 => 1.823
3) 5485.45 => 1.703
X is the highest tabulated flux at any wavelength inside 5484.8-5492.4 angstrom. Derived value 1.796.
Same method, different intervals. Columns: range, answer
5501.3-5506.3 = 1.823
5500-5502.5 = 1.84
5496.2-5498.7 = 1.893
